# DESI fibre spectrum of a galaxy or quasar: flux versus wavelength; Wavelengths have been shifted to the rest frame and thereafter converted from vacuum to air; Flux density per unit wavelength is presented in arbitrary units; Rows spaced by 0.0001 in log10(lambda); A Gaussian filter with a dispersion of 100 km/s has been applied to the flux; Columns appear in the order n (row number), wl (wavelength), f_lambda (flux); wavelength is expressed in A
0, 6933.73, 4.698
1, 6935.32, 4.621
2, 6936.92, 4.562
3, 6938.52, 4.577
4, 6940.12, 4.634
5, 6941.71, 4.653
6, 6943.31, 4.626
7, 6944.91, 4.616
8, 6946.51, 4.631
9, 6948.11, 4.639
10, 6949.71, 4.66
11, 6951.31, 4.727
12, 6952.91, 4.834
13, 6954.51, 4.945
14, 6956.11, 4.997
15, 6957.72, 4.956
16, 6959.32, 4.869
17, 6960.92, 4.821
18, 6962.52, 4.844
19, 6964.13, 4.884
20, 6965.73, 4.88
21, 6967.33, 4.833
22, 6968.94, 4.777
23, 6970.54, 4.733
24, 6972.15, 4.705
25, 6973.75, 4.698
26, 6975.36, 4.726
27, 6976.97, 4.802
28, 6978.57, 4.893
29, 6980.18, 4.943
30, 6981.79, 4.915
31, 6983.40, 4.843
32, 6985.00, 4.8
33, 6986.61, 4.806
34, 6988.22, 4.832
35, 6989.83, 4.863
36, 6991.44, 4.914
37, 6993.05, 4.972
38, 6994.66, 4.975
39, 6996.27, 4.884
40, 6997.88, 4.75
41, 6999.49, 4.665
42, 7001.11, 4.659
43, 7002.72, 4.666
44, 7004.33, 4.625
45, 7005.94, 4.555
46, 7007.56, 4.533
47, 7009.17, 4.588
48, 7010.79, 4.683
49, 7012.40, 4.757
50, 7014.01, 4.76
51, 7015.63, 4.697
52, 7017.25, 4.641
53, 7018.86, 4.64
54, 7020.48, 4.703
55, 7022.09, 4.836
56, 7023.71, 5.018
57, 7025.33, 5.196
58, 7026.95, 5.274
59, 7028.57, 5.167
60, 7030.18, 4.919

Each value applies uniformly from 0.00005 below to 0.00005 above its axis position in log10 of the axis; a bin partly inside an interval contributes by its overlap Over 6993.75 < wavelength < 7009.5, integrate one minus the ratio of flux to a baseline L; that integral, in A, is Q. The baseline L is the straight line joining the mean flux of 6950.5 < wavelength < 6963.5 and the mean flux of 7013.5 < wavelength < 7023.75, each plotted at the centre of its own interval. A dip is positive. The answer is 0.3 A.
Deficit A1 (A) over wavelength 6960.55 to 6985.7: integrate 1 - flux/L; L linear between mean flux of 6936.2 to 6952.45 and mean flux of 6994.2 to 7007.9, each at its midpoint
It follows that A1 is -0.8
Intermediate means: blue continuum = 4.64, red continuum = 4.7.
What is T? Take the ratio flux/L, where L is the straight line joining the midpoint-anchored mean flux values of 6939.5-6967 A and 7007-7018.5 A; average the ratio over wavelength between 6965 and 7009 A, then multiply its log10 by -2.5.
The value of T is -0.02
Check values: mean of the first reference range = 4.78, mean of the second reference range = 4.67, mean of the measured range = 4.78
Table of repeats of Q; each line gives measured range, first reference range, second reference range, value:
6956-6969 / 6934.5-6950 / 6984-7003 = -0.48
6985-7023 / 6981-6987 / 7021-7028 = 1.63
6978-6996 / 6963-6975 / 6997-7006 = -0.64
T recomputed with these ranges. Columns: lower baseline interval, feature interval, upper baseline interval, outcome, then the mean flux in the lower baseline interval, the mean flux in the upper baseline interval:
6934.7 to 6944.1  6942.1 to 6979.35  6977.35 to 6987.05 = -0.01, 4.61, 4.87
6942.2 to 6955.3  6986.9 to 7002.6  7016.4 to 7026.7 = 0.00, 4.71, 4.86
